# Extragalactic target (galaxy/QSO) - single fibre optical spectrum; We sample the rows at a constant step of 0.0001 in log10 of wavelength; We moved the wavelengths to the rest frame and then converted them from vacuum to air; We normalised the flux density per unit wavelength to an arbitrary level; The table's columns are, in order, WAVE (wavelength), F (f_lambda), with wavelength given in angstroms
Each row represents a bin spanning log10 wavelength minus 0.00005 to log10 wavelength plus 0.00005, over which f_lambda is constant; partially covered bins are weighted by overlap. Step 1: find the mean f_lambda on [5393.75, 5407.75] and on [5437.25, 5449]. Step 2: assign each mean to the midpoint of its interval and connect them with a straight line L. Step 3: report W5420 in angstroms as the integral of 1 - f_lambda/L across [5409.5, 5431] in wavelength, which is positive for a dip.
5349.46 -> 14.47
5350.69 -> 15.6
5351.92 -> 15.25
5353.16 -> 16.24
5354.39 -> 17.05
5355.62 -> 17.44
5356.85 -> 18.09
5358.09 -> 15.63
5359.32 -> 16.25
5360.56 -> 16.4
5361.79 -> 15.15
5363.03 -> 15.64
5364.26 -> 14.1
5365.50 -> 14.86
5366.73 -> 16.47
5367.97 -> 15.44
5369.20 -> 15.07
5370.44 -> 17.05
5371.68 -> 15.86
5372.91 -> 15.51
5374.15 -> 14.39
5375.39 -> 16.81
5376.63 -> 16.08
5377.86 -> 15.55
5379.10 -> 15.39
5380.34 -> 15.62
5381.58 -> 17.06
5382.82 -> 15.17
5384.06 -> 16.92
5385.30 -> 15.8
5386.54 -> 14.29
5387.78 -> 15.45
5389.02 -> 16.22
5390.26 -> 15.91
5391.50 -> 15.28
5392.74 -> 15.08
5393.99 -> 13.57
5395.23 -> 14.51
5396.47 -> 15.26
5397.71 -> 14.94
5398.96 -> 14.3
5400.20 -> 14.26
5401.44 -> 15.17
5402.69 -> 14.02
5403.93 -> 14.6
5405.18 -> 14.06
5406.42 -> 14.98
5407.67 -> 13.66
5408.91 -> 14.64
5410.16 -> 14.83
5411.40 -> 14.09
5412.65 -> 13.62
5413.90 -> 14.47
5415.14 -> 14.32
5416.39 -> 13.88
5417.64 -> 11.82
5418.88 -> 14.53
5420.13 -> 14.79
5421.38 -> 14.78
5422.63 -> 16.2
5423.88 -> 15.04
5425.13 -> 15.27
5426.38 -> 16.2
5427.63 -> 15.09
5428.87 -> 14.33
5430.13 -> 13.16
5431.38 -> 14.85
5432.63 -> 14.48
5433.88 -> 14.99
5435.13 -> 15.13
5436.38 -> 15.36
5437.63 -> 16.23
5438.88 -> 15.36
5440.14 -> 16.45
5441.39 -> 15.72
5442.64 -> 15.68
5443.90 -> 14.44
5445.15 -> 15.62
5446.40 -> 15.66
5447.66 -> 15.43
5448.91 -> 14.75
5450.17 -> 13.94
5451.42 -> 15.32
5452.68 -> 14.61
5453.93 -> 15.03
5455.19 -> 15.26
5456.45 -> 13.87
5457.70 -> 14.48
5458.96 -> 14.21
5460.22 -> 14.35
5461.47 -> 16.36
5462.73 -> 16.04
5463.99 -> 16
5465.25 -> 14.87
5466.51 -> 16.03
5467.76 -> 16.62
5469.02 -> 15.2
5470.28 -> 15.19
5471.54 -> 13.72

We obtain 0.7 angstroms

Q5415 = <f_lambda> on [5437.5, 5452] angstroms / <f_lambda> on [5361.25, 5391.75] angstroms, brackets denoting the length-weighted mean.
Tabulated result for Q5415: 1.0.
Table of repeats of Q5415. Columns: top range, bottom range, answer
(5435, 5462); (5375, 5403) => 0.99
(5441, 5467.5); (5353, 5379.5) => 0.95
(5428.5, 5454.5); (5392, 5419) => 1.05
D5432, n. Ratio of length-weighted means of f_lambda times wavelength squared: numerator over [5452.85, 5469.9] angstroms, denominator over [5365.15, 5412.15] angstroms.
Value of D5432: 1.03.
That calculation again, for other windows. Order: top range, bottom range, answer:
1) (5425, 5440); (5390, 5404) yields 1.04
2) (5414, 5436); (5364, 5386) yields 0.95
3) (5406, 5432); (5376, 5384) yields 0.93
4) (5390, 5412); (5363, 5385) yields 0.94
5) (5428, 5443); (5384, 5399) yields 1.02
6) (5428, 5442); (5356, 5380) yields 0.98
